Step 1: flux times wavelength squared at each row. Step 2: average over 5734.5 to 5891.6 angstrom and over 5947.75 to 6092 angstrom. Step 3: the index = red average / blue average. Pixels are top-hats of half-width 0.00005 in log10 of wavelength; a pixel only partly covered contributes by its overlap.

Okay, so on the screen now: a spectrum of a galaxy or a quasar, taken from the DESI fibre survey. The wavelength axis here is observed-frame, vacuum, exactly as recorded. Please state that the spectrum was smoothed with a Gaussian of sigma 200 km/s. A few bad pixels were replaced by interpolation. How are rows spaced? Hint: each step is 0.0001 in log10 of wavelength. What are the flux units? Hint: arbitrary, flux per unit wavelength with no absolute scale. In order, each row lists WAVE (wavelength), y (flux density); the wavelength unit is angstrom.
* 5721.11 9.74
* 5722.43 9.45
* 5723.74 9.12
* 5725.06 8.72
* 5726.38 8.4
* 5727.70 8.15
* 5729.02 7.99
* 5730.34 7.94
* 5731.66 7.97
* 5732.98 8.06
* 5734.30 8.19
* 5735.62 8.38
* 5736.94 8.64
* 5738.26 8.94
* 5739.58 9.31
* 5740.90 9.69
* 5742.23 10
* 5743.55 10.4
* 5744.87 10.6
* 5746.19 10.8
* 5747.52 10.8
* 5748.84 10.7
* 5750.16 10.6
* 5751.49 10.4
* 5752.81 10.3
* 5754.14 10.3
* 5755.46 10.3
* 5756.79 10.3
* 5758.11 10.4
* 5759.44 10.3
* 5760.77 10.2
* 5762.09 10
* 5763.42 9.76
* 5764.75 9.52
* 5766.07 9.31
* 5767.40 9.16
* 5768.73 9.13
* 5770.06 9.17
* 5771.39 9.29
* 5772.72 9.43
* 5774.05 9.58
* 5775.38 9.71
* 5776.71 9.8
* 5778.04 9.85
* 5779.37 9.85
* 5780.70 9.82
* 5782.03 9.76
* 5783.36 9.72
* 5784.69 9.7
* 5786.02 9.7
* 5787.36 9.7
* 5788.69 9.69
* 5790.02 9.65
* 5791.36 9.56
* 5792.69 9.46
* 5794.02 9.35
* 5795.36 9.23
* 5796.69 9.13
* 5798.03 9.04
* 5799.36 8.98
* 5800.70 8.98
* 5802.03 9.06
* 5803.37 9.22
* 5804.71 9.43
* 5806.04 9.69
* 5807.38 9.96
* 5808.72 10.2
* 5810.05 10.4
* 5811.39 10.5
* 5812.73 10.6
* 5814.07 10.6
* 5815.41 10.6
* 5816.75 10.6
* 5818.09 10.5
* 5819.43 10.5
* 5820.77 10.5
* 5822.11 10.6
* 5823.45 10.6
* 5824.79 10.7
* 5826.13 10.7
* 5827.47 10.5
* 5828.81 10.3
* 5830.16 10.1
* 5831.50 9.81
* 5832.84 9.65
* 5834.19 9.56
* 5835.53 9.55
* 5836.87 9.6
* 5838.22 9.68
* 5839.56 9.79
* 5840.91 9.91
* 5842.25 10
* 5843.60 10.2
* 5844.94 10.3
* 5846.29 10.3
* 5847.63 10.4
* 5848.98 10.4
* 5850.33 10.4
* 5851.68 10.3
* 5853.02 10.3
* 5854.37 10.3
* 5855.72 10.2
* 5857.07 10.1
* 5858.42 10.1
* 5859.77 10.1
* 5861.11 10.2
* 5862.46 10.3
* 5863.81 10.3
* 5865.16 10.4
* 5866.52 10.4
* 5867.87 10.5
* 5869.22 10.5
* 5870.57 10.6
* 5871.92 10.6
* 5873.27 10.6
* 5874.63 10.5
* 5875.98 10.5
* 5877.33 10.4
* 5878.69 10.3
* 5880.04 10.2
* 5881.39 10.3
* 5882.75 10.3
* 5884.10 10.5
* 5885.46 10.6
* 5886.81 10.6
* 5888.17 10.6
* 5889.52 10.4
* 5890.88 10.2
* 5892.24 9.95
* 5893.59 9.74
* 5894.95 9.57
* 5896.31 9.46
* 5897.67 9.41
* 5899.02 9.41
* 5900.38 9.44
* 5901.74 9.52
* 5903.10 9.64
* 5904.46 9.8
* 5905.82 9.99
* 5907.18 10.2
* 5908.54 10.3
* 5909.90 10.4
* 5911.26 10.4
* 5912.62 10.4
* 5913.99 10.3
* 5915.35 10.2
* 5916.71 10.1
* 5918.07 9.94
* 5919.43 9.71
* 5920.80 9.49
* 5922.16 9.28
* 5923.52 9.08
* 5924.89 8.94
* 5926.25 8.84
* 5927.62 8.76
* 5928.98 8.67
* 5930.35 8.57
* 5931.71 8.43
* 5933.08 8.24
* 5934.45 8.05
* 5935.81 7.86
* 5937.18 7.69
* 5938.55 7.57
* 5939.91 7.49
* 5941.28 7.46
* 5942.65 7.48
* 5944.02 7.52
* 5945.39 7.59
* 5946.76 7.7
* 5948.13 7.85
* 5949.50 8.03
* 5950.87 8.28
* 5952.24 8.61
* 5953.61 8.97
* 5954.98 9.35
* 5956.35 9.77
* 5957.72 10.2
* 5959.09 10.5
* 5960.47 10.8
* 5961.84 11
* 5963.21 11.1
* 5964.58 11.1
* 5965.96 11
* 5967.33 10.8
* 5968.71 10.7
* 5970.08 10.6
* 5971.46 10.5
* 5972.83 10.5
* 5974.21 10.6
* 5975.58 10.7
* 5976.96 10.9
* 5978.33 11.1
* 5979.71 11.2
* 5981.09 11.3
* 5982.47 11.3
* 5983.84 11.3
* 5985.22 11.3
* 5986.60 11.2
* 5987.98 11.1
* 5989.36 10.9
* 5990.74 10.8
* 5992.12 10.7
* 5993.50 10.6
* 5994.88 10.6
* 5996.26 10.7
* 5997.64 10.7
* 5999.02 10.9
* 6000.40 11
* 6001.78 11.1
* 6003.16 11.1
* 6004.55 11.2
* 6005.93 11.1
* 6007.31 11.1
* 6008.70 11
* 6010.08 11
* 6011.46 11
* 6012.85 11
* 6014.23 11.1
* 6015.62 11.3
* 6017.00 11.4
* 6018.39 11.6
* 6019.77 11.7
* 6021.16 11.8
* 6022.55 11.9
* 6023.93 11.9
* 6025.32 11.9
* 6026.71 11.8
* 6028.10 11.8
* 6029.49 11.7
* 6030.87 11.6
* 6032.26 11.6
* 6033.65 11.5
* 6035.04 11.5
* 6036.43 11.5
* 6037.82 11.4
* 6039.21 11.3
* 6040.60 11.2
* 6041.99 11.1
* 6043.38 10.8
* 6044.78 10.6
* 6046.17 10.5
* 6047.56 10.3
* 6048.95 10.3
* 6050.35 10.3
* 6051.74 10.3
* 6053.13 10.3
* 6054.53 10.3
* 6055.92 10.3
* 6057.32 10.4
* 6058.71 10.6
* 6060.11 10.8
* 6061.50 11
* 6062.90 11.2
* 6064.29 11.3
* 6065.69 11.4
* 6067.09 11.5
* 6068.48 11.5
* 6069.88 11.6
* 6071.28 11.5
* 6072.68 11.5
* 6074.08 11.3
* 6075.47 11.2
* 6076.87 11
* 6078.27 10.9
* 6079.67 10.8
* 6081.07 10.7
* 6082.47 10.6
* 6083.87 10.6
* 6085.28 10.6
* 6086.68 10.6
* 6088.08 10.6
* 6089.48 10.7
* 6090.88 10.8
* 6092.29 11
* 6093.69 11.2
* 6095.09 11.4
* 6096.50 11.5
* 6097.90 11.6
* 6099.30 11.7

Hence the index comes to 1.2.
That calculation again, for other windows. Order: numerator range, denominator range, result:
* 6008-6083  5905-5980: 1.22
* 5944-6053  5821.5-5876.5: 1.10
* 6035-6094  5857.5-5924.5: 1.14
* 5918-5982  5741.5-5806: 1.02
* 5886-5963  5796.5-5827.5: 0.95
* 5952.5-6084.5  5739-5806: 1.22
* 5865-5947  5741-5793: 1.01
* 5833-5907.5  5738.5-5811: 1.07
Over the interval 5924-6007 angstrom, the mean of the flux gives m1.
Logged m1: 9.84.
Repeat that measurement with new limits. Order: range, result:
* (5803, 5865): 10.2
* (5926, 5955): 8.1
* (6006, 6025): 11.4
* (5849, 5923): 10.2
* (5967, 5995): 10.9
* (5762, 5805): 9.47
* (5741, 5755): 10.5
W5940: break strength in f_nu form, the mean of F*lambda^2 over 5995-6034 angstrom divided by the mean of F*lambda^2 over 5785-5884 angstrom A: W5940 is 1.2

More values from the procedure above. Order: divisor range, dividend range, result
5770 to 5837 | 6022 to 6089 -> 1.22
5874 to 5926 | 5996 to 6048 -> 1.17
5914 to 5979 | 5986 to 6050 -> 1.23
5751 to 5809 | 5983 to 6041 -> 1.26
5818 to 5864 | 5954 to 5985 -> 1.10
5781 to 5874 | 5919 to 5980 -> 0.96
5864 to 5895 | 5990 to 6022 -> 1.11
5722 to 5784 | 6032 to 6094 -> 1.27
